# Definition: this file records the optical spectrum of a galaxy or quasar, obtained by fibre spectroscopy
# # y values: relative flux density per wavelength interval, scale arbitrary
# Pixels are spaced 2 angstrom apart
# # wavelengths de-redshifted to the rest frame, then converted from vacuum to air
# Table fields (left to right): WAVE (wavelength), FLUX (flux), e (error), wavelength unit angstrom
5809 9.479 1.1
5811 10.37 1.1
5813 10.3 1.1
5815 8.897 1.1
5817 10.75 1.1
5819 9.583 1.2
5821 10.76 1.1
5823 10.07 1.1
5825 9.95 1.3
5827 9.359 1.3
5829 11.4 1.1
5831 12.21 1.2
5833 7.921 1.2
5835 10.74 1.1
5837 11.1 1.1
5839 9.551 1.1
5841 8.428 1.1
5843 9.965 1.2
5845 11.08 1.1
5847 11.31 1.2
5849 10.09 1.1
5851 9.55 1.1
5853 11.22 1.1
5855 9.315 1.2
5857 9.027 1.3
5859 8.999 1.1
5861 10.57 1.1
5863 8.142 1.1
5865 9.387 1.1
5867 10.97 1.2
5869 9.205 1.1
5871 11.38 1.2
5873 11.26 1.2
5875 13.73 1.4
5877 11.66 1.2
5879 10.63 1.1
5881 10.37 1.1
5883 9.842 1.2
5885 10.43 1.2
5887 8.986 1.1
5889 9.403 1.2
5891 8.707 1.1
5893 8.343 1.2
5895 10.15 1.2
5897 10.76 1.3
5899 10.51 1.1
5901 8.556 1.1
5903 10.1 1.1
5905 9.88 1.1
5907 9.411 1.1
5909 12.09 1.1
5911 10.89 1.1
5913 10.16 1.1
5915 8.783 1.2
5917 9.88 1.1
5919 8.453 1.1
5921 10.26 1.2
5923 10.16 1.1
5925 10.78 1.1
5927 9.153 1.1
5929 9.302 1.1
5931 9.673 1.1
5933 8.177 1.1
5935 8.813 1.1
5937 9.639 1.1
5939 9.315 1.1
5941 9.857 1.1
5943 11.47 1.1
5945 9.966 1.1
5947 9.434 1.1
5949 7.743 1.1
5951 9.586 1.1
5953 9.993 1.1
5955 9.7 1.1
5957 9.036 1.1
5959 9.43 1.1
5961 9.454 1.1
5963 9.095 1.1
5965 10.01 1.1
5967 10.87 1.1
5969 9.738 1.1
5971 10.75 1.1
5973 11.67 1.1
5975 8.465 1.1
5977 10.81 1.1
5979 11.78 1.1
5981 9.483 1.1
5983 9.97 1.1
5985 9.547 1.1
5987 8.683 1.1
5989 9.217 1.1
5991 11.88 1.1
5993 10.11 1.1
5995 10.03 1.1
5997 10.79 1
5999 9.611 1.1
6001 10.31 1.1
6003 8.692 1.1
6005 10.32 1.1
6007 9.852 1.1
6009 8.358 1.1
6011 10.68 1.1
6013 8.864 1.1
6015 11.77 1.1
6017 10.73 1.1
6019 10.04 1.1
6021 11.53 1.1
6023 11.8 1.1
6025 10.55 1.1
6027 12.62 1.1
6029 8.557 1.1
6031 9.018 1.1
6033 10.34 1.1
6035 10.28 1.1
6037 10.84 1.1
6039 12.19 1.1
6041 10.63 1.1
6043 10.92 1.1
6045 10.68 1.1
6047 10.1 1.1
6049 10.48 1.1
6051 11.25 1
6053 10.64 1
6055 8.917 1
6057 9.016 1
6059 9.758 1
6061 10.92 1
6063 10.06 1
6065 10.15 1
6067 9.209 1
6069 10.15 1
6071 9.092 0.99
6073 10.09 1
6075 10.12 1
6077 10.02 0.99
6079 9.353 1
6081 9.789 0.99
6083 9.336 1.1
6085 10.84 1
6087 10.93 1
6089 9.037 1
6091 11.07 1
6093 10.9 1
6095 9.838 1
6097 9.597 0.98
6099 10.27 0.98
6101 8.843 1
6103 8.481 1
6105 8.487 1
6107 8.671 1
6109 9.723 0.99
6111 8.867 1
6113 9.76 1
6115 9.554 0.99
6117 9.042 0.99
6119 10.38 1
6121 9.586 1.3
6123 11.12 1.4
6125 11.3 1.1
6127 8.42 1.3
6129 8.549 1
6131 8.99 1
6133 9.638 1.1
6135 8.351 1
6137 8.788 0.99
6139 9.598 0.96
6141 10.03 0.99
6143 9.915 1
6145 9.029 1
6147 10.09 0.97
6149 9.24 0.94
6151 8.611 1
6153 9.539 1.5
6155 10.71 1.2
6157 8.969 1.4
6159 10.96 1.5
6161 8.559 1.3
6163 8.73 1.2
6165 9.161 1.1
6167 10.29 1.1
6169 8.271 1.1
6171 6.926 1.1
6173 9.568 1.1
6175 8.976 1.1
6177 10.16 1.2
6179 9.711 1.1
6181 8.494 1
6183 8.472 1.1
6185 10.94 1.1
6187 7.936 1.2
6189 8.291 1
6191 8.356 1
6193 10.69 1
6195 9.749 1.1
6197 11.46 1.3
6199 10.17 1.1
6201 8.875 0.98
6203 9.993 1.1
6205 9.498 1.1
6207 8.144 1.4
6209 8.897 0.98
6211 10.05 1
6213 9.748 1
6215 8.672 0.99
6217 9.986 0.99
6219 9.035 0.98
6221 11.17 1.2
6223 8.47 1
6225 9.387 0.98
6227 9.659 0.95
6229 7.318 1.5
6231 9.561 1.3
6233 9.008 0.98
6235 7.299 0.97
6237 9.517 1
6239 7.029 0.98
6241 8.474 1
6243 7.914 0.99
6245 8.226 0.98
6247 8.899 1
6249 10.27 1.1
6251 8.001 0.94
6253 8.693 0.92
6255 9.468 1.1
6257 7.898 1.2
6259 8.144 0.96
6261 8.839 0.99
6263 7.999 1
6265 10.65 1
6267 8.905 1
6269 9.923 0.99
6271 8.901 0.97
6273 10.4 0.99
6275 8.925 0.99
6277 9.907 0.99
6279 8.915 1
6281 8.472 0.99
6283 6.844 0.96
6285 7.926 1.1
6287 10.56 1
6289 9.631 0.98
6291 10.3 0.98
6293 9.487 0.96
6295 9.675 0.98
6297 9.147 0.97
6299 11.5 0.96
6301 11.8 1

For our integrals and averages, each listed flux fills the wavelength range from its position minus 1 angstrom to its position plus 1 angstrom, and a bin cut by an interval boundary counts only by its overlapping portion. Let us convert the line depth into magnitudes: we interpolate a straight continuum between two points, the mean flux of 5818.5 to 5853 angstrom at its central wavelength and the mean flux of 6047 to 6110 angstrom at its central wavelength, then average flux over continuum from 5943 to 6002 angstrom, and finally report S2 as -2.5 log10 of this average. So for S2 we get 0.01 mag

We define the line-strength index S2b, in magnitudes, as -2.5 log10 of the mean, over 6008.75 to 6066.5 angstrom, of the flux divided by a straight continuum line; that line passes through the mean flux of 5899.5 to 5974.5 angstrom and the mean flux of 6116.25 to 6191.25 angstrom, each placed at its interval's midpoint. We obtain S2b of -0.094 mag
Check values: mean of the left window 9.76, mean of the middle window 10.4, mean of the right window 9.32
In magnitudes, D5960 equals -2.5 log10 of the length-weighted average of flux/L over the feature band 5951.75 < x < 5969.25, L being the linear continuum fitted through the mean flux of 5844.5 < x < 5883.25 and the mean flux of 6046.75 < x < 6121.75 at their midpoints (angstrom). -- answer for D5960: 0.05 mag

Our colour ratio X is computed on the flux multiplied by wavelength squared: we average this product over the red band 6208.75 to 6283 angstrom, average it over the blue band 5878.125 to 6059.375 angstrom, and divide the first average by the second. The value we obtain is 1.0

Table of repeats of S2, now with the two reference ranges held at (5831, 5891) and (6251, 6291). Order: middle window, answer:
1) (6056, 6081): -0.03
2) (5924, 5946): 0.03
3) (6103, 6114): 0.05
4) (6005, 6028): -0.09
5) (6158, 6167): -0.02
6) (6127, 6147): 0.02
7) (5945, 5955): 0.07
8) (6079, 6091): -0.05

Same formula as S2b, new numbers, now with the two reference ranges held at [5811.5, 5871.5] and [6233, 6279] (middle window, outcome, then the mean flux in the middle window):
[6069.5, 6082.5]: -0.04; 9.74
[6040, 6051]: -0.13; 10.6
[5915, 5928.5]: 0.01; 9.69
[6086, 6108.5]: -0.04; 9.65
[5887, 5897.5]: 0.06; 9.36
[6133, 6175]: -0.02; 9.27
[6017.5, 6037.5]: -0.11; 10.6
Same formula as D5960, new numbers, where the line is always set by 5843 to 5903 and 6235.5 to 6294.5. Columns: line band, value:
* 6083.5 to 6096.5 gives -0.10 mag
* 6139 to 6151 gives -0.03 mag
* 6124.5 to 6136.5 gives 0.03 mag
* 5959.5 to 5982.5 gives -0.04 mag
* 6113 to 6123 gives -0.05 mag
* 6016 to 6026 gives -0.13 mag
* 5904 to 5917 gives -0.02 mag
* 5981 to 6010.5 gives -0.01 mag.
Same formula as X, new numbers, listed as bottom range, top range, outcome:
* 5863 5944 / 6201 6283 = 1.00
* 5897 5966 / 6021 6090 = 1.10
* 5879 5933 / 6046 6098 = 1.08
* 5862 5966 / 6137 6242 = 1.03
